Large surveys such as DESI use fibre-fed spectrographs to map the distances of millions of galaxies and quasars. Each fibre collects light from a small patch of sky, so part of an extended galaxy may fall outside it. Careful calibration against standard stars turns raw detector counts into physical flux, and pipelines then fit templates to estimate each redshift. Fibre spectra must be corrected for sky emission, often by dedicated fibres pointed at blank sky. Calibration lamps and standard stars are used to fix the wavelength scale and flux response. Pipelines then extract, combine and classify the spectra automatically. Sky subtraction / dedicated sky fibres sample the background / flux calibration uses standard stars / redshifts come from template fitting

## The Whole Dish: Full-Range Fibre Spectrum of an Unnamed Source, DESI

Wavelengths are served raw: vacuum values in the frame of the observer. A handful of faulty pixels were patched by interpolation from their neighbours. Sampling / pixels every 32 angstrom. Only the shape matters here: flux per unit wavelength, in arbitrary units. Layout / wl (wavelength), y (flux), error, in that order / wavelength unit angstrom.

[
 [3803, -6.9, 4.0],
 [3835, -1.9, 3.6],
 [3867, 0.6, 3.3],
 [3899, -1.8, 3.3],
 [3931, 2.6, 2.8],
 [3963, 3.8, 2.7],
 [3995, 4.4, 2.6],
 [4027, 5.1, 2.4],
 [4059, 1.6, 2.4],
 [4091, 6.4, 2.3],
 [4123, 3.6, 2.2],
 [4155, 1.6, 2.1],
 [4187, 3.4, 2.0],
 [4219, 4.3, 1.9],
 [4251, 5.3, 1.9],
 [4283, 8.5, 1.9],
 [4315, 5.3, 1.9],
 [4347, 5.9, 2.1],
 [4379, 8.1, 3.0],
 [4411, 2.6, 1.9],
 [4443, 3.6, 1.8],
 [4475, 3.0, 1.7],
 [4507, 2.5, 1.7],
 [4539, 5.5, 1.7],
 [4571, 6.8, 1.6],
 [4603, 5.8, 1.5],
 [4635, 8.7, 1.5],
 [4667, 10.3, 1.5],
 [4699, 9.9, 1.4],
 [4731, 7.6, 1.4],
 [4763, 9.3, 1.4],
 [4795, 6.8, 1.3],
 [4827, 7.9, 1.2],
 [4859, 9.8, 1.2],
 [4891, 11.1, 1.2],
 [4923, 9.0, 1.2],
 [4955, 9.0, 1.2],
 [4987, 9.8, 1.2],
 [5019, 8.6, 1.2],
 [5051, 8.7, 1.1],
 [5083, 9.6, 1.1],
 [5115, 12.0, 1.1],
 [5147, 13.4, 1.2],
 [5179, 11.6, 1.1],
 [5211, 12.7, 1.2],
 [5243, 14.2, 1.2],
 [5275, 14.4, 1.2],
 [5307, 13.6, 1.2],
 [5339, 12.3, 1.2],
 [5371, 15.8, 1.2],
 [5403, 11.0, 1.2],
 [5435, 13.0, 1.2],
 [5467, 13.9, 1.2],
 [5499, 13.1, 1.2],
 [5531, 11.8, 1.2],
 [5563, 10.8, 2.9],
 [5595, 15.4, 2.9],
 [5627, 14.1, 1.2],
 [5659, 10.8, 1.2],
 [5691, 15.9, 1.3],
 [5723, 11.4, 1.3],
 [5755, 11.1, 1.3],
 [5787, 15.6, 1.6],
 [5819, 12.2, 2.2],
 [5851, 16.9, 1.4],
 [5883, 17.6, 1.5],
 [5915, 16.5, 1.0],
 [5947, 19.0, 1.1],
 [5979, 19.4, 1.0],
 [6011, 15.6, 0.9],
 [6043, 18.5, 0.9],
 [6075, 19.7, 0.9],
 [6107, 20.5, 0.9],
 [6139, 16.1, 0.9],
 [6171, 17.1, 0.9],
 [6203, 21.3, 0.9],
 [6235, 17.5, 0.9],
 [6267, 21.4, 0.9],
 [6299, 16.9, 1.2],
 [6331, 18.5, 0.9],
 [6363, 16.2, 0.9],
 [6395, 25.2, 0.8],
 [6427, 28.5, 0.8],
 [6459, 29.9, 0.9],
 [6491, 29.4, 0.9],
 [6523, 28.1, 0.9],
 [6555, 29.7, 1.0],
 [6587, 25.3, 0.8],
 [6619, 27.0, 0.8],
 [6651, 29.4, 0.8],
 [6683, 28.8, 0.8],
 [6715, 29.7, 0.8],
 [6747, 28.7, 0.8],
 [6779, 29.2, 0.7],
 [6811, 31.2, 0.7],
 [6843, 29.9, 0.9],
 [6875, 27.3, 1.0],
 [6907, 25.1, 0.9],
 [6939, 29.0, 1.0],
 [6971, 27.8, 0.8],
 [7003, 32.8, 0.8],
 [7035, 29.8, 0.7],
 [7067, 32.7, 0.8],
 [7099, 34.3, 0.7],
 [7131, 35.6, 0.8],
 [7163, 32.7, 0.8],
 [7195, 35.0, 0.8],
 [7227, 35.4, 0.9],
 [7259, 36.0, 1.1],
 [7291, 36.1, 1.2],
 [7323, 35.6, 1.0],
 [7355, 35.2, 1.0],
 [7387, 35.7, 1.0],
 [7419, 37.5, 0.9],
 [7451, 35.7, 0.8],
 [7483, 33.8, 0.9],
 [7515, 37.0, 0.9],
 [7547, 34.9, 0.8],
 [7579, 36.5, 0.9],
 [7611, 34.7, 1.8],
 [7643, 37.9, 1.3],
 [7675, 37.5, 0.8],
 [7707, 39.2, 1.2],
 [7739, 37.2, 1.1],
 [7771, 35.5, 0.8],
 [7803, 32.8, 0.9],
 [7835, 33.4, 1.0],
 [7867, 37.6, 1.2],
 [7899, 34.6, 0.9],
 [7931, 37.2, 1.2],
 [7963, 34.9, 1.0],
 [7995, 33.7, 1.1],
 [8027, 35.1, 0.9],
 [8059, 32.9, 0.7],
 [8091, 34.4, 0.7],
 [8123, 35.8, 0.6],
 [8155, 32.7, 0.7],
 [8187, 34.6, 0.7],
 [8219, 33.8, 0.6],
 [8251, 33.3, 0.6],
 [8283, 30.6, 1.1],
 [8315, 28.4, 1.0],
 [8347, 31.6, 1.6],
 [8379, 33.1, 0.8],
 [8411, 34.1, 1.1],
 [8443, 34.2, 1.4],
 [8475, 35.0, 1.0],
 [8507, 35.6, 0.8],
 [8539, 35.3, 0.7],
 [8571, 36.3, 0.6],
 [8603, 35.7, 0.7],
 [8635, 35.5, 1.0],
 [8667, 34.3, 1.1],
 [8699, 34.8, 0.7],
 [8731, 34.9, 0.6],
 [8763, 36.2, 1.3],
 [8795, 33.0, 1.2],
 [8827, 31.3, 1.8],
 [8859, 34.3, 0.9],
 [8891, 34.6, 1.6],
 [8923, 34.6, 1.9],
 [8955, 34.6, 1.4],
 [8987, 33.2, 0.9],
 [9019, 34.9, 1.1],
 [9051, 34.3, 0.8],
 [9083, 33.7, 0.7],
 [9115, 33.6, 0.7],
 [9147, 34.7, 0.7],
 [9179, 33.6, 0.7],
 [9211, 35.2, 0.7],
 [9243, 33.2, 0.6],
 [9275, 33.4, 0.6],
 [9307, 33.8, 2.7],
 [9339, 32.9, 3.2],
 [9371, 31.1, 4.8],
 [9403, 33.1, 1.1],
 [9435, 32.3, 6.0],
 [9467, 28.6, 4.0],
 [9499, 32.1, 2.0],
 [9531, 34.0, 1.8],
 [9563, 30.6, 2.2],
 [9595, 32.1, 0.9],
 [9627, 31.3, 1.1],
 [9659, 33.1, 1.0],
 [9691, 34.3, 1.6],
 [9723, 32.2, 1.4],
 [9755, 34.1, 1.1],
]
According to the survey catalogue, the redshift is 0.604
